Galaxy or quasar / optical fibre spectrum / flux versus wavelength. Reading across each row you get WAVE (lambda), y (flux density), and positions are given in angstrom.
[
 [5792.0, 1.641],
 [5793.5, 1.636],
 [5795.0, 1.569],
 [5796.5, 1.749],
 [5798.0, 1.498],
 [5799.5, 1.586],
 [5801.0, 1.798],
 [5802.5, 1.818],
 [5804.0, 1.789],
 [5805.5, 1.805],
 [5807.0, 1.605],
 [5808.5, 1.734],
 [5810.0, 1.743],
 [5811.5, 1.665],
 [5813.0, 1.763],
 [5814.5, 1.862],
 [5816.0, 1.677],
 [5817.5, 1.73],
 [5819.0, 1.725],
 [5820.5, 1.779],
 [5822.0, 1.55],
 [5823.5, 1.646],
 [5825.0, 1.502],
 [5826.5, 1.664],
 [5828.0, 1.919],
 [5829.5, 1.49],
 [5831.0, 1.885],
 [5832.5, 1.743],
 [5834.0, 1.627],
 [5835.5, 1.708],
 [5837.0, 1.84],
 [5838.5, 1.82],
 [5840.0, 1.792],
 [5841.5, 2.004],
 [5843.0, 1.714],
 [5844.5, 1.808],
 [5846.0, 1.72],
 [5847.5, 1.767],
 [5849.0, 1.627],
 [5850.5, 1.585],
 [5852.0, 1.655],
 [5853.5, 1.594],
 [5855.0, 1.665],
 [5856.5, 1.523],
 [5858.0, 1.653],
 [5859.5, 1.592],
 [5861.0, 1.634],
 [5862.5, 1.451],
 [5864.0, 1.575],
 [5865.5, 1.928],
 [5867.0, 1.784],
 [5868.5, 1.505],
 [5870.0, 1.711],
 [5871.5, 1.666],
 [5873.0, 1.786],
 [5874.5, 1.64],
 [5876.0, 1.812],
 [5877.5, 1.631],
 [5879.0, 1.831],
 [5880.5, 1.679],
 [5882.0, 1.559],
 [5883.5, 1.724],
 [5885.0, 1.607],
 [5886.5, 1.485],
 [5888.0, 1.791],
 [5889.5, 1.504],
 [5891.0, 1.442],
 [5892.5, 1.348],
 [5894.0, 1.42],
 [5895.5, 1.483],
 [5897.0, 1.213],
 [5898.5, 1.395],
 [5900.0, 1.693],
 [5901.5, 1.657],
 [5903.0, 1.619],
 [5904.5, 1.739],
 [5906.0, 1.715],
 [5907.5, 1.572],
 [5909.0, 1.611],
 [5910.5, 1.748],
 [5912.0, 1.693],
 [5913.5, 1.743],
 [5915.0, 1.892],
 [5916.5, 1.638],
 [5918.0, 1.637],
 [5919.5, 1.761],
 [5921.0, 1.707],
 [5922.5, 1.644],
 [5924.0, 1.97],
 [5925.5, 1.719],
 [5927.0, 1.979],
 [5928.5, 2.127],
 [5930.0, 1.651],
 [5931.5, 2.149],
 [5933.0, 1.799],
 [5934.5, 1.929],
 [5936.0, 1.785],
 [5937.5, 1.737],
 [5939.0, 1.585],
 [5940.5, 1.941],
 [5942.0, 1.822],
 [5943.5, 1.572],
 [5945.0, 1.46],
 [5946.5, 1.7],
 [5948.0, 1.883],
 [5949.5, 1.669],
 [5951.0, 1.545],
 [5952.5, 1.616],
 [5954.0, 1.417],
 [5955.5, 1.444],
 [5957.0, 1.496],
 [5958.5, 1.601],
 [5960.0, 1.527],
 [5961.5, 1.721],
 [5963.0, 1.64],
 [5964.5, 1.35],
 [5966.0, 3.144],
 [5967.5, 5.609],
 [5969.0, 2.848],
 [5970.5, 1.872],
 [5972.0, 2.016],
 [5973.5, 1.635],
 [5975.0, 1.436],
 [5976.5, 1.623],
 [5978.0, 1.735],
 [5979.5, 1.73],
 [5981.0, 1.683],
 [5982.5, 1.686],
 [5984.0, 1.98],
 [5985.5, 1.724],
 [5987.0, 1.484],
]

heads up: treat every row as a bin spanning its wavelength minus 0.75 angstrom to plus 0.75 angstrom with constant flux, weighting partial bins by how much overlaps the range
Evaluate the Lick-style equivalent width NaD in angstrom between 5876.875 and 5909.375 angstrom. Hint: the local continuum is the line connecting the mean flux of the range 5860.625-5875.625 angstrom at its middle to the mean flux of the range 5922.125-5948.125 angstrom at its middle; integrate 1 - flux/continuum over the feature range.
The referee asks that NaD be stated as 2.71 angstrom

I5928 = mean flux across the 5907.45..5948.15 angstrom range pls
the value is 1.77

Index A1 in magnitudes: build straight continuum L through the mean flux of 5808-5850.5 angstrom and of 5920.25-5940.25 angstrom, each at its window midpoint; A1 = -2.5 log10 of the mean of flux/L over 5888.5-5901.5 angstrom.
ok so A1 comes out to 0.23 mag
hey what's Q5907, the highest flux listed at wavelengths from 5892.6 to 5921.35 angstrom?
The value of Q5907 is 1.892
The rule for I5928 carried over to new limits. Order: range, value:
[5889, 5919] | 1.59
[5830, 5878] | 1.7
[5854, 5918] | 1.63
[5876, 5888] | 1.66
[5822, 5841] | 1.72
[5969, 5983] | 1.77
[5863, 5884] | 1.7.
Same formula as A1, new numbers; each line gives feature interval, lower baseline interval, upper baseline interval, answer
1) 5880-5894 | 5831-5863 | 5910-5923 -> 0.10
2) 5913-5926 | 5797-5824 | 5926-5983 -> 0.05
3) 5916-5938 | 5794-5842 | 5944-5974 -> 0.05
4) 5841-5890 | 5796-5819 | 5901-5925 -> 0.03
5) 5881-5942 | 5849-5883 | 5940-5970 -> 0.08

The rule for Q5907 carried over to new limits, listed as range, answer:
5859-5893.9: 1.928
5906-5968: 5.609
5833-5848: 2.004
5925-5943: 2.149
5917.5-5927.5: 1.979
